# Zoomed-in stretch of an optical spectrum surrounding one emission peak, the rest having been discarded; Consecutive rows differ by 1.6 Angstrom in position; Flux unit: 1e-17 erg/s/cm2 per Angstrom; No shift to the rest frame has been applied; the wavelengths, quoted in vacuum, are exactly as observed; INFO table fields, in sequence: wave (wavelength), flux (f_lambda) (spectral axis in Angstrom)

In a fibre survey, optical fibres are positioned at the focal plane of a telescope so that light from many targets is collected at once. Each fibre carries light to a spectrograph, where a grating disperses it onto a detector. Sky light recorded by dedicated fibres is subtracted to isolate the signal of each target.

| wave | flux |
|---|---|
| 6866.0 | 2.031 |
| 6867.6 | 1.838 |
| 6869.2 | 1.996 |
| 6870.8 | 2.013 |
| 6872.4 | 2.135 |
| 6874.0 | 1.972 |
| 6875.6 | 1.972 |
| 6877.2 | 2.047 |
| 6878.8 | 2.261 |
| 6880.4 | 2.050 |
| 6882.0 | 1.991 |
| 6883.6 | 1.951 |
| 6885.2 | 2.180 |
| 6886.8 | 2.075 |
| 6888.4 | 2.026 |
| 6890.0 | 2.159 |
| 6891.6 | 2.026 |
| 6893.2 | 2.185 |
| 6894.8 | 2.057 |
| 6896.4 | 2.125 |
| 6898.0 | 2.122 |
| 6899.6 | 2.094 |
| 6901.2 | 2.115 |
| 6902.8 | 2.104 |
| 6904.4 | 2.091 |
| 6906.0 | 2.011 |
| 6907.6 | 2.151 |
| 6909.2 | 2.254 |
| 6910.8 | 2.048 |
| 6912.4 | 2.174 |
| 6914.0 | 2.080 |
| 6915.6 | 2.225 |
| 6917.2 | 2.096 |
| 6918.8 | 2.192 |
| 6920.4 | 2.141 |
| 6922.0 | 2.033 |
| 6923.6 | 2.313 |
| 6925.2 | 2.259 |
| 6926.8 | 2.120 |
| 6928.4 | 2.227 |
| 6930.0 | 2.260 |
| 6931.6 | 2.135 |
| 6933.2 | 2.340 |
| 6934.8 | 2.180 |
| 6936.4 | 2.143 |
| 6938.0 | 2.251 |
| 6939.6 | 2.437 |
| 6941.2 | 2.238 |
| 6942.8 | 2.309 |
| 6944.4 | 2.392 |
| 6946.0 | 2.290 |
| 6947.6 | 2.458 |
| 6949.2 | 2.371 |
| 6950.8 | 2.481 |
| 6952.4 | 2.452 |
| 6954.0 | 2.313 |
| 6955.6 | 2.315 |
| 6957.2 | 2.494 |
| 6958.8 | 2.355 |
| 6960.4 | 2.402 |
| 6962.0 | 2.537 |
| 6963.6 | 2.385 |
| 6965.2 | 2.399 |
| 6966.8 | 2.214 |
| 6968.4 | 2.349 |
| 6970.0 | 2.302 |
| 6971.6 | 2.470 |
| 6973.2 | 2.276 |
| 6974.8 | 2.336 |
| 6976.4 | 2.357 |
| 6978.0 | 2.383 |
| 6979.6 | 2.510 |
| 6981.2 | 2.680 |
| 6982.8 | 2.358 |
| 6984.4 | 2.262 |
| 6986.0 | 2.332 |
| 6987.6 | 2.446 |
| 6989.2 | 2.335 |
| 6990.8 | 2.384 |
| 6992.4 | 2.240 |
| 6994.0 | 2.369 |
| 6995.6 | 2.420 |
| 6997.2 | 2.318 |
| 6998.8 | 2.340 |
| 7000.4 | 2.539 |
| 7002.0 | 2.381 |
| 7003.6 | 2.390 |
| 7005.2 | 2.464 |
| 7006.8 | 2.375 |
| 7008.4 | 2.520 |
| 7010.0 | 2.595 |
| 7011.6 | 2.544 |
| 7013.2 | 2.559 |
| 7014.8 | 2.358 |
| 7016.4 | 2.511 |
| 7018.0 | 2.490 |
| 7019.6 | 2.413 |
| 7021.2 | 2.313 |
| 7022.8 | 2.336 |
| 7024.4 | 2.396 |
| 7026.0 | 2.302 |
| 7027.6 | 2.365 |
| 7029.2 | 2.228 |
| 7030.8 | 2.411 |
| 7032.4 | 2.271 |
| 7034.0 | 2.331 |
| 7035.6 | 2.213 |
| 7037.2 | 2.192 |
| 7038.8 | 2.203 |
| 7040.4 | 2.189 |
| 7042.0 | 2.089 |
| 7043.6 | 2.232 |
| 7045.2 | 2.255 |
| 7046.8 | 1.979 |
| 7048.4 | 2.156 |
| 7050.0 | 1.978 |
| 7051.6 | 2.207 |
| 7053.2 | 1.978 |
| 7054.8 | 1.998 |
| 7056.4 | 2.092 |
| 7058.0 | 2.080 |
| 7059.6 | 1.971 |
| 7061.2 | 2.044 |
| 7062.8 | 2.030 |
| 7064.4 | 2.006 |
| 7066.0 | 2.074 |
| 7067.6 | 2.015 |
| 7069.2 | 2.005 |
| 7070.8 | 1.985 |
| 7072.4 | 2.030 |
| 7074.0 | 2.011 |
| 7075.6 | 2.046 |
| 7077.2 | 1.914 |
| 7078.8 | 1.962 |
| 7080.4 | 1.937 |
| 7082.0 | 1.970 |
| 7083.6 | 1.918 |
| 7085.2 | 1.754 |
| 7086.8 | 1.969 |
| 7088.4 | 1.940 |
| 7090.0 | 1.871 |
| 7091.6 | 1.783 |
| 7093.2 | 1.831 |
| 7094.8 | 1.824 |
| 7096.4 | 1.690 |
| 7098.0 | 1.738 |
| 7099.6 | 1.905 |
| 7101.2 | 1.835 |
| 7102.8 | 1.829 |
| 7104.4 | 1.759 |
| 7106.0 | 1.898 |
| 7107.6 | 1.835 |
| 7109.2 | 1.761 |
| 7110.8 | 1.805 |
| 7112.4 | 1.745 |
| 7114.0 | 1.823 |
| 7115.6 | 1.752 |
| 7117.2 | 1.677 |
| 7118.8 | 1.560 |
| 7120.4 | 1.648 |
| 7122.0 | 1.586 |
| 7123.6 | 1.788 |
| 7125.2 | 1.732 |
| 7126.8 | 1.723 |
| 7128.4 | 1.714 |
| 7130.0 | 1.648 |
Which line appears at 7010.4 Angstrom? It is C III] 1909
